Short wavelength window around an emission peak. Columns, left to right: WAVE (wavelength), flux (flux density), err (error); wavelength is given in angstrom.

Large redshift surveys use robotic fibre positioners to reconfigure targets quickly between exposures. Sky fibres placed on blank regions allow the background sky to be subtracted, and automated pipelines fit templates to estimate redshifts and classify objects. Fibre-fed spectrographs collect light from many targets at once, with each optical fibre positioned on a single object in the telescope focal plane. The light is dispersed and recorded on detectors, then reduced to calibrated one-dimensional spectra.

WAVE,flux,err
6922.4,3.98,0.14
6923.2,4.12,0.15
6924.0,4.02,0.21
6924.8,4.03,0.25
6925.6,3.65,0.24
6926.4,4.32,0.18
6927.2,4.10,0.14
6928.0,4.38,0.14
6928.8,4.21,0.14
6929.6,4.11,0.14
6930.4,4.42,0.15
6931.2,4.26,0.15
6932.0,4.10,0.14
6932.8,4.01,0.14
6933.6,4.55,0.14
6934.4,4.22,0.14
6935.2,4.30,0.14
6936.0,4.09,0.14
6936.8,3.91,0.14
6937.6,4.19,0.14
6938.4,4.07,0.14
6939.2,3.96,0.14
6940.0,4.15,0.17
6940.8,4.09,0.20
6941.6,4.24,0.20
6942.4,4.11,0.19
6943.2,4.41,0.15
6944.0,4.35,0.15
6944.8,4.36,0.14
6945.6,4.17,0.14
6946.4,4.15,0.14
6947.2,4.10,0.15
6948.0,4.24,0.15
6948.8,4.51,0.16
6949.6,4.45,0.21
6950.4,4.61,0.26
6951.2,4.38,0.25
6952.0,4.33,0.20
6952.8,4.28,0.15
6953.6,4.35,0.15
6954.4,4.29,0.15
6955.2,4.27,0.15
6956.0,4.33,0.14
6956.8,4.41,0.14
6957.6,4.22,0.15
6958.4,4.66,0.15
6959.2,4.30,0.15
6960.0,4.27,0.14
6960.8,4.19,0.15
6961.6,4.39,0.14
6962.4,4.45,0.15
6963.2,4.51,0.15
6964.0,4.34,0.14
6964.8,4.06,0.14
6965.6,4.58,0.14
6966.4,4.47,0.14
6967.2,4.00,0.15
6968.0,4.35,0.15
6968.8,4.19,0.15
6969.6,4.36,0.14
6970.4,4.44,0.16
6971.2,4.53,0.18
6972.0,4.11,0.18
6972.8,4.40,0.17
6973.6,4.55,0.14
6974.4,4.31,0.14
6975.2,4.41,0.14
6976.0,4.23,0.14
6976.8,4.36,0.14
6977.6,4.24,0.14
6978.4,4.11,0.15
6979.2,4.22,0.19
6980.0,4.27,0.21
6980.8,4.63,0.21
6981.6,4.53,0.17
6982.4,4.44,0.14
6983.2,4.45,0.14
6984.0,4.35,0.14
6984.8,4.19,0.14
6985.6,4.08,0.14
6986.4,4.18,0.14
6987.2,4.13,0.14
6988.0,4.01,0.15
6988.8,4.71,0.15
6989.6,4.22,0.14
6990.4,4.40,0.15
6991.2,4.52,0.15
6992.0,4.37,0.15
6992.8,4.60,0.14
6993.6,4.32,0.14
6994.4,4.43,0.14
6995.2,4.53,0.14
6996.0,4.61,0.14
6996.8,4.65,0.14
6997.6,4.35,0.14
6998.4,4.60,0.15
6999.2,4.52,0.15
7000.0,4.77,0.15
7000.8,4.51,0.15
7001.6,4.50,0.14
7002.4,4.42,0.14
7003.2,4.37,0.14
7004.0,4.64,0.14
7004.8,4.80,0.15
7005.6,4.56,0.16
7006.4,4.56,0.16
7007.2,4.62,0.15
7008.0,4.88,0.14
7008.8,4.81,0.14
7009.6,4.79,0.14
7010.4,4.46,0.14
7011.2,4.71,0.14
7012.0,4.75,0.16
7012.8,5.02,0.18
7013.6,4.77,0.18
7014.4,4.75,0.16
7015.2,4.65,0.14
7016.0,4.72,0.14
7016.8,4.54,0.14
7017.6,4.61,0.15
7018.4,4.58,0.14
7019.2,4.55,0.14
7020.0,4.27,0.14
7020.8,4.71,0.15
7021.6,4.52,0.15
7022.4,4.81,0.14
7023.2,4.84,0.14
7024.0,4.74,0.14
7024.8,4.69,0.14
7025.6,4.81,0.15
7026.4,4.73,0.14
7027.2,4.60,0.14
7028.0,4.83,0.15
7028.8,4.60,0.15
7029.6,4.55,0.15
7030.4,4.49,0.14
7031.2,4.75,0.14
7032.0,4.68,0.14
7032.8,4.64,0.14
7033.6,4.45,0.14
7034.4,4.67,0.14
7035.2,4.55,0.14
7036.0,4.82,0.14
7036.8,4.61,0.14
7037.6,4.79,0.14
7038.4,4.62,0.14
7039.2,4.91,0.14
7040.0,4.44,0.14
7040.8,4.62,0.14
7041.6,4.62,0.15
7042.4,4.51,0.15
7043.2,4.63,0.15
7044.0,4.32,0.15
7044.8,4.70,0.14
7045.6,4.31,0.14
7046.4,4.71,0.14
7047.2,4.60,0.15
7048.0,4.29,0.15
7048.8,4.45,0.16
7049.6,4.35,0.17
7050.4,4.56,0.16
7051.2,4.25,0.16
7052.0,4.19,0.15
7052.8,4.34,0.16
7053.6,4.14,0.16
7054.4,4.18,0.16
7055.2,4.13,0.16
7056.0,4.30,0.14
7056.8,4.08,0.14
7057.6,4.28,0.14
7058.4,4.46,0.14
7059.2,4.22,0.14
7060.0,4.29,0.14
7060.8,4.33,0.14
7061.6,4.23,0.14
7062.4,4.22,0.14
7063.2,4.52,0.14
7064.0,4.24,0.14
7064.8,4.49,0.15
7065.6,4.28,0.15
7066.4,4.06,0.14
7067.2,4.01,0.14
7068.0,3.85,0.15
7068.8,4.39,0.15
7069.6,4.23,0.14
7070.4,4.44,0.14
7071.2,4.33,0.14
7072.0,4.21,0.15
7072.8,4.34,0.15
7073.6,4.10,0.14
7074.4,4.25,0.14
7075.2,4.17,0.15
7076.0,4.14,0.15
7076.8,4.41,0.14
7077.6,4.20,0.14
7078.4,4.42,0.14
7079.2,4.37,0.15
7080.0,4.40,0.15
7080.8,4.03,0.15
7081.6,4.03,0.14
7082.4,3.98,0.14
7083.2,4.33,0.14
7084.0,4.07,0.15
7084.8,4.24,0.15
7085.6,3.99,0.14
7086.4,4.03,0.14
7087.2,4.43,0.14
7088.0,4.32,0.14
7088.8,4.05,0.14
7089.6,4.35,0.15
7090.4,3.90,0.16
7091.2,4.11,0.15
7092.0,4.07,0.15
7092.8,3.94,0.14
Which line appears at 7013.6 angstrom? C III] 1909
